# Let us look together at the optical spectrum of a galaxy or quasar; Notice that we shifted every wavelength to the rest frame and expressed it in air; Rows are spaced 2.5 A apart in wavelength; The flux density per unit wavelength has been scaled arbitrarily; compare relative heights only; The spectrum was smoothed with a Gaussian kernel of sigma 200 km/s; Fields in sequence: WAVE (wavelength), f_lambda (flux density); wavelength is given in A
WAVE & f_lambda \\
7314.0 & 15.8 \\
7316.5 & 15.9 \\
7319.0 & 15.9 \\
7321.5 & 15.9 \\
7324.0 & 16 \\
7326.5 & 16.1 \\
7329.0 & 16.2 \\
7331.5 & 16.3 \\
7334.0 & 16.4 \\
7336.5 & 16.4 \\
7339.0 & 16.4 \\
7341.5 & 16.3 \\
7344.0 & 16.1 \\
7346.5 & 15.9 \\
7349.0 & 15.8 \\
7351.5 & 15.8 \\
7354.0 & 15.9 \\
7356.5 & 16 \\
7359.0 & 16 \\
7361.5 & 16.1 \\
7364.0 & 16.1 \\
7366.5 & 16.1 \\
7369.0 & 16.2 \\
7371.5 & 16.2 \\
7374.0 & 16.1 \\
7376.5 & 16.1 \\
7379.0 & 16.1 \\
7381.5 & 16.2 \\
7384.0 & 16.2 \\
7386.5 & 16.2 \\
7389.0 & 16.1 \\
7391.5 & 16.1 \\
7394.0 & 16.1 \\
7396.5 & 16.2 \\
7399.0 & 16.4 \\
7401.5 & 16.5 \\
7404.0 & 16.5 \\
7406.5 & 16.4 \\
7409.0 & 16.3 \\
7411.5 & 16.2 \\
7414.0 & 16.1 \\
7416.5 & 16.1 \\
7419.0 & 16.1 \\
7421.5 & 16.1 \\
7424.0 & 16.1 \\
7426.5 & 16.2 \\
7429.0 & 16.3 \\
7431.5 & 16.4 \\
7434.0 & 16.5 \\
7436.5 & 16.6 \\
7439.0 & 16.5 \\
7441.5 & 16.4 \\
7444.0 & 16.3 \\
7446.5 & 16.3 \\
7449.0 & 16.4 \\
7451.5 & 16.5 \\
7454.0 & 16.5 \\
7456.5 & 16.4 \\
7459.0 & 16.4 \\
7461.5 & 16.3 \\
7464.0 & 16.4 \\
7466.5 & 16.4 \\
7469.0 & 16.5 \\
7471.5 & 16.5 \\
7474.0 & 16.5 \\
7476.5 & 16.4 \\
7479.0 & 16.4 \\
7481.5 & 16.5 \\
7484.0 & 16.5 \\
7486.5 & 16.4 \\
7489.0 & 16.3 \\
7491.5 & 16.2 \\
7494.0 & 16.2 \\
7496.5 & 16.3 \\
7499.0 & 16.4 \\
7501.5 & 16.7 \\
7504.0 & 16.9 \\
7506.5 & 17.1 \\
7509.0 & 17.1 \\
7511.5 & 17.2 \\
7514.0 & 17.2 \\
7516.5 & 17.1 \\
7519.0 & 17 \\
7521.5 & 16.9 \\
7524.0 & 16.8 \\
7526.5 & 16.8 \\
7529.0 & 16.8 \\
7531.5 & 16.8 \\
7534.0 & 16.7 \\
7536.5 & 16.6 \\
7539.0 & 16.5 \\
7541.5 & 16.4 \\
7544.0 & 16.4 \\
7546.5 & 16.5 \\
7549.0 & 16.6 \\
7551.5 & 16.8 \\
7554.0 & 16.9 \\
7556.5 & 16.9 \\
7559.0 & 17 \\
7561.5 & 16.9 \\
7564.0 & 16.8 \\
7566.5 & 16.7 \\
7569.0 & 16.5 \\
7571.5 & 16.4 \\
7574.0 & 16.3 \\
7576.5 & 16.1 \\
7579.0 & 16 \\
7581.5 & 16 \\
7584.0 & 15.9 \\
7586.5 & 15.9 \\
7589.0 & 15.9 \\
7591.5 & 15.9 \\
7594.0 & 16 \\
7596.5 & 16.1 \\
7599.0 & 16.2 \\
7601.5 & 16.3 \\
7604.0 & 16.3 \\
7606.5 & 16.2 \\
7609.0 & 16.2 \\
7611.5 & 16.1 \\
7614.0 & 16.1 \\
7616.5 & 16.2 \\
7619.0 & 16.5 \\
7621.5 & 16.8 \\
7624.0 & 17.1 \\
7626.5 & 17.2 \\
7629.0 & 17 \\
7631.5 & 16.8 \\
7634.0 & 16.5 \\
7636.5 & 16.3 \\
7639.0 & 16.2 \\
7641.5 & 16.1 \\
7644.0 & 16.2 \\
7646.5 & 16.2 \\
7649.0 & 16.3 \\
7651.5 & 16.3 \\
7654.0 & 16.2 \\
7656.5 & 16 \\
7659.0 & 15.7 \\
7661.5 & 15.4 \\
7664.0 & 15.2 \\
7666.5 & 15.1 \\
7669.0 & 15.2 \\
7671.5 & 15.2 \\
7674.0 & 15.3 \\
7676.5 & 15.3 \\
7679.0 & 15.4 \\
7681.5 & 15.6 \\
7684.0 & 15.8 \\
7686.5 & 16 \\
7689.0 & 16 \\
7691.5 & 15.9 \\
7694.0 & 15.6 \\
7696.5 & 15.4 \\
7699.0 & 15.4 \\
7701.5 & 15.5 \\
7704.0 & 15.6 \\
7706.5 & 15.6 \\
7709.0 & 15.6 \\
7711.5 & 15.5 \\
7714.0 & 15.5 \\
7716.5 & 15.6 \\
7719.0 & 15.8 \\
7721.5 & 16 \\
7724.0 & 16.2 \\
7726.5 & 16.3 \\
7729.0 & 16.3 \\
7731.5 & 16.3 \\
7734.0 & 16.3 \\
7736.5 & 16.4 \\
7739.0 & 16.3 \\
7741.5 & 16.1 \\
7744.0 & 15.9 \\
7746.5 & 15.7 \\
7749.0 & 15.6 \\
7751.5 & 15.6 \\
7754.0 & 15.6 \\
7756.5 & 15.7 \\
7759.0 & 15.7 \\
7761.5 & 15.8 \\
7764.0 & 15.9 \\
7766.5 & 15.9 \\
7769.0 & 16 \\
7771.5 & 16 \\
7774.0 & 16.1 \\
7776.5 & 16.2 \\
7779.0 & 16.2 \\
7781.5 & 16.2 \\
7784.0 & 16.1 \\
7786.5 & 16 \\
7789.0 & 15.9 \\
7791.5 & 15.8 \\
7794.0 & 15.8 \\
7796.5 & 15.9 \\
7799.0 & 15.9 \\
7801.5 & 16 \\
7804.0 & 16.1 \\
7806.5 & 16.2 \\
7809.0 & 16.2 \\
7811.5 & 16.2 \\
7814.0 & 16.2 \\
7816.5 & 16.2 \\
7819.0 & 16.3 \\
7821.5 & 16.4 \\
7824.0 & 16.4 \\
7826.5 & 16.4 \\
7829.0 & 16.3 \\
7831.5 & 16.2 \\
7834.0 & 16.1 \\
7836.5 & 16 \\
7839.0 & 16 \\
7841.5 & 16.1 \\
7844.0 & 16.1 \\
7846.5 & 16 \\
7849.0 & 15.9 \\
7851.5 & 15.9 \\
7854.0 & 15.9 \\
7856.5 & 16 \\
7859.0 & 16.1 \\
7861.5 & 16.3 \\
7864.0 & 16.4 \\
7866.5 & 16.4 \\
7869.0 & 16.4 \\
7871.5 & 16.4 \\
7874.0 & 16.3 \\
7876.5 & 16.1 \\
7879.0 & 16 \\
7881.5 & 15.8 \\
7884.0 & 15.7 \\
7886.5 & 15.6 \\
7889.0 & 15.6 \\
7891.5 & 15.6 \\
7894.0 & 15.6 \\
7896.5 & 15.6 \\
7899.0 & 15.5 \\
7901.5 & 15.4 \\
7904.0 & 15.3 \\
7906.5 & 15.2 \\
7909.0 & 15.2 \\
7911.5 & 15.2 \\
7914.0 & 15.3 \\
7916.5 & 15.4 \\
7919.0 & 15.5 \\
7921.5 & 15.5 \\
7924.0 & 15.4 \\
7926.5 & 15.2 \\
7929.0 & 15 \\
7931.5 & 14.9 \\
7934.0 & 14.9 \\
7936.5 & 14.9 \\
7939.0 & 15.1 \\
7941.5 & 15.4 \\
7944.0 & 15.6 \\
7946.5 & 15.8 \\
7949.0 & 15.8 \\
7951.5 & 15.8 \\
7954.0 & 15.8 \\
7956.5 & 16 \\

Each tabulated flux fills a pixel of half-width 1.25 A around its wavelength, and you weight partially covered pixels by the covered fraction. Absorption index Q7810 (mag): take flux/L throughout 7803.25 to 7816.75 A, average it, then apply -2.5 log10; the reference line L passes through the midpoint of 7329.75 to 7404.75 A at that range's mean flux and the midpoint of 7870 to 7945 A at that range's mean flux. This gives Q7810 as -0.04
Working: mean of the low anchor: 16.2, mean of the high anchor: 15.5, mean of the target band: 16.2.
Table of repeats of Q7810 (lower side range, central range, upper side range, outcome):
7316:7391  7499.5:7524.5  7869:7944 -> -0.07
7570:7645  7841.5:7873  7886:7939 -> -0.05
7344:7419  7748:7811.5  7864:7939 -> -0.02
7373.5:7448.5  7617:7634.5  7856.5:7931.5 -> -0.05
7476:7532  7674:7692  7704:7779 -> 0.03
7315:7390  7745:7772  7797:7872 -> 0.03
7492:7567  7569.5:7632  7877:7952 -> 0.01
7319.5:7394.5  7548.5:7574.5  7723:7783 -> -0.04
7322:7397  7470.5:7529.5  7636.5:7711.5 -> -0.05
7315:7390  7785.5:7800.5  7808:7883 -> 0.02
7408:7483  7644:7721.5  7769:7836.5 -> 0.04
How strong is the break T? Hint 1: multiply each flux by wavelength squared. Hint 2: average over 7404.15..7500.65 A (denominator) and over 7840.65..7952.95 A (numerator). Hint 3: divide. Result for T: 1.1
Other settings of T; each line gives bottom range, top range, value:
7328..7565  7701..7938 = 1.07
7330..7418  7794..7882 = 1.13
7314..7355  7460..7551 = 1.08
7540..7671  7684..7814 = 1.01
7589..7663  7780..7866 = 1.04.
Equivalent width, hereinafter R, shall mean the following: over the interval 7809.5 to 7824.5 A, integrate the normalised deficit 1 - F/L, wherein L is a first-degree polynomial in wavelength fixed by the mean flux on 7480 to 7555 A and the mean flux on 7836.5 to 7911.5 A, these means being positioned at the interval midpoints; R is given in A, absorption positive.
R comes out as -0.3 A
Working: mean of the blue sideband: 16.7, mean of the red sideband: 15.9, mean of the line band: 16.3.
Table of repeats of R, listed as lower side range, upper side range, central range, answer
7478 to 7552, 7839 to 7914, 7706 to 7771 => 1.0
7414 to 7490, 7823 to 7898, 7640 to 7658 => 0.0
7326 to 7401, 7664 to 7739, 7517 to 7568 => -2.7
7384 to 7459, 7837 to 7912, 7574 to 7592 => 0.2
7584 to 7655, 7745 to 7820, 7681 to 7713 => 1.0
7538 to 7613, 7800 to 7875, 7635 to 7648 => 0.1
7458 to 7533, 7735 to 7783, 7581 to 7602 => 0.5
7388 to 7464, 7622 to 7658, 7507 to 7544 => -1.0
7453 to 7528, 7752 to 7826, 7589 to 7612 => 0.4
